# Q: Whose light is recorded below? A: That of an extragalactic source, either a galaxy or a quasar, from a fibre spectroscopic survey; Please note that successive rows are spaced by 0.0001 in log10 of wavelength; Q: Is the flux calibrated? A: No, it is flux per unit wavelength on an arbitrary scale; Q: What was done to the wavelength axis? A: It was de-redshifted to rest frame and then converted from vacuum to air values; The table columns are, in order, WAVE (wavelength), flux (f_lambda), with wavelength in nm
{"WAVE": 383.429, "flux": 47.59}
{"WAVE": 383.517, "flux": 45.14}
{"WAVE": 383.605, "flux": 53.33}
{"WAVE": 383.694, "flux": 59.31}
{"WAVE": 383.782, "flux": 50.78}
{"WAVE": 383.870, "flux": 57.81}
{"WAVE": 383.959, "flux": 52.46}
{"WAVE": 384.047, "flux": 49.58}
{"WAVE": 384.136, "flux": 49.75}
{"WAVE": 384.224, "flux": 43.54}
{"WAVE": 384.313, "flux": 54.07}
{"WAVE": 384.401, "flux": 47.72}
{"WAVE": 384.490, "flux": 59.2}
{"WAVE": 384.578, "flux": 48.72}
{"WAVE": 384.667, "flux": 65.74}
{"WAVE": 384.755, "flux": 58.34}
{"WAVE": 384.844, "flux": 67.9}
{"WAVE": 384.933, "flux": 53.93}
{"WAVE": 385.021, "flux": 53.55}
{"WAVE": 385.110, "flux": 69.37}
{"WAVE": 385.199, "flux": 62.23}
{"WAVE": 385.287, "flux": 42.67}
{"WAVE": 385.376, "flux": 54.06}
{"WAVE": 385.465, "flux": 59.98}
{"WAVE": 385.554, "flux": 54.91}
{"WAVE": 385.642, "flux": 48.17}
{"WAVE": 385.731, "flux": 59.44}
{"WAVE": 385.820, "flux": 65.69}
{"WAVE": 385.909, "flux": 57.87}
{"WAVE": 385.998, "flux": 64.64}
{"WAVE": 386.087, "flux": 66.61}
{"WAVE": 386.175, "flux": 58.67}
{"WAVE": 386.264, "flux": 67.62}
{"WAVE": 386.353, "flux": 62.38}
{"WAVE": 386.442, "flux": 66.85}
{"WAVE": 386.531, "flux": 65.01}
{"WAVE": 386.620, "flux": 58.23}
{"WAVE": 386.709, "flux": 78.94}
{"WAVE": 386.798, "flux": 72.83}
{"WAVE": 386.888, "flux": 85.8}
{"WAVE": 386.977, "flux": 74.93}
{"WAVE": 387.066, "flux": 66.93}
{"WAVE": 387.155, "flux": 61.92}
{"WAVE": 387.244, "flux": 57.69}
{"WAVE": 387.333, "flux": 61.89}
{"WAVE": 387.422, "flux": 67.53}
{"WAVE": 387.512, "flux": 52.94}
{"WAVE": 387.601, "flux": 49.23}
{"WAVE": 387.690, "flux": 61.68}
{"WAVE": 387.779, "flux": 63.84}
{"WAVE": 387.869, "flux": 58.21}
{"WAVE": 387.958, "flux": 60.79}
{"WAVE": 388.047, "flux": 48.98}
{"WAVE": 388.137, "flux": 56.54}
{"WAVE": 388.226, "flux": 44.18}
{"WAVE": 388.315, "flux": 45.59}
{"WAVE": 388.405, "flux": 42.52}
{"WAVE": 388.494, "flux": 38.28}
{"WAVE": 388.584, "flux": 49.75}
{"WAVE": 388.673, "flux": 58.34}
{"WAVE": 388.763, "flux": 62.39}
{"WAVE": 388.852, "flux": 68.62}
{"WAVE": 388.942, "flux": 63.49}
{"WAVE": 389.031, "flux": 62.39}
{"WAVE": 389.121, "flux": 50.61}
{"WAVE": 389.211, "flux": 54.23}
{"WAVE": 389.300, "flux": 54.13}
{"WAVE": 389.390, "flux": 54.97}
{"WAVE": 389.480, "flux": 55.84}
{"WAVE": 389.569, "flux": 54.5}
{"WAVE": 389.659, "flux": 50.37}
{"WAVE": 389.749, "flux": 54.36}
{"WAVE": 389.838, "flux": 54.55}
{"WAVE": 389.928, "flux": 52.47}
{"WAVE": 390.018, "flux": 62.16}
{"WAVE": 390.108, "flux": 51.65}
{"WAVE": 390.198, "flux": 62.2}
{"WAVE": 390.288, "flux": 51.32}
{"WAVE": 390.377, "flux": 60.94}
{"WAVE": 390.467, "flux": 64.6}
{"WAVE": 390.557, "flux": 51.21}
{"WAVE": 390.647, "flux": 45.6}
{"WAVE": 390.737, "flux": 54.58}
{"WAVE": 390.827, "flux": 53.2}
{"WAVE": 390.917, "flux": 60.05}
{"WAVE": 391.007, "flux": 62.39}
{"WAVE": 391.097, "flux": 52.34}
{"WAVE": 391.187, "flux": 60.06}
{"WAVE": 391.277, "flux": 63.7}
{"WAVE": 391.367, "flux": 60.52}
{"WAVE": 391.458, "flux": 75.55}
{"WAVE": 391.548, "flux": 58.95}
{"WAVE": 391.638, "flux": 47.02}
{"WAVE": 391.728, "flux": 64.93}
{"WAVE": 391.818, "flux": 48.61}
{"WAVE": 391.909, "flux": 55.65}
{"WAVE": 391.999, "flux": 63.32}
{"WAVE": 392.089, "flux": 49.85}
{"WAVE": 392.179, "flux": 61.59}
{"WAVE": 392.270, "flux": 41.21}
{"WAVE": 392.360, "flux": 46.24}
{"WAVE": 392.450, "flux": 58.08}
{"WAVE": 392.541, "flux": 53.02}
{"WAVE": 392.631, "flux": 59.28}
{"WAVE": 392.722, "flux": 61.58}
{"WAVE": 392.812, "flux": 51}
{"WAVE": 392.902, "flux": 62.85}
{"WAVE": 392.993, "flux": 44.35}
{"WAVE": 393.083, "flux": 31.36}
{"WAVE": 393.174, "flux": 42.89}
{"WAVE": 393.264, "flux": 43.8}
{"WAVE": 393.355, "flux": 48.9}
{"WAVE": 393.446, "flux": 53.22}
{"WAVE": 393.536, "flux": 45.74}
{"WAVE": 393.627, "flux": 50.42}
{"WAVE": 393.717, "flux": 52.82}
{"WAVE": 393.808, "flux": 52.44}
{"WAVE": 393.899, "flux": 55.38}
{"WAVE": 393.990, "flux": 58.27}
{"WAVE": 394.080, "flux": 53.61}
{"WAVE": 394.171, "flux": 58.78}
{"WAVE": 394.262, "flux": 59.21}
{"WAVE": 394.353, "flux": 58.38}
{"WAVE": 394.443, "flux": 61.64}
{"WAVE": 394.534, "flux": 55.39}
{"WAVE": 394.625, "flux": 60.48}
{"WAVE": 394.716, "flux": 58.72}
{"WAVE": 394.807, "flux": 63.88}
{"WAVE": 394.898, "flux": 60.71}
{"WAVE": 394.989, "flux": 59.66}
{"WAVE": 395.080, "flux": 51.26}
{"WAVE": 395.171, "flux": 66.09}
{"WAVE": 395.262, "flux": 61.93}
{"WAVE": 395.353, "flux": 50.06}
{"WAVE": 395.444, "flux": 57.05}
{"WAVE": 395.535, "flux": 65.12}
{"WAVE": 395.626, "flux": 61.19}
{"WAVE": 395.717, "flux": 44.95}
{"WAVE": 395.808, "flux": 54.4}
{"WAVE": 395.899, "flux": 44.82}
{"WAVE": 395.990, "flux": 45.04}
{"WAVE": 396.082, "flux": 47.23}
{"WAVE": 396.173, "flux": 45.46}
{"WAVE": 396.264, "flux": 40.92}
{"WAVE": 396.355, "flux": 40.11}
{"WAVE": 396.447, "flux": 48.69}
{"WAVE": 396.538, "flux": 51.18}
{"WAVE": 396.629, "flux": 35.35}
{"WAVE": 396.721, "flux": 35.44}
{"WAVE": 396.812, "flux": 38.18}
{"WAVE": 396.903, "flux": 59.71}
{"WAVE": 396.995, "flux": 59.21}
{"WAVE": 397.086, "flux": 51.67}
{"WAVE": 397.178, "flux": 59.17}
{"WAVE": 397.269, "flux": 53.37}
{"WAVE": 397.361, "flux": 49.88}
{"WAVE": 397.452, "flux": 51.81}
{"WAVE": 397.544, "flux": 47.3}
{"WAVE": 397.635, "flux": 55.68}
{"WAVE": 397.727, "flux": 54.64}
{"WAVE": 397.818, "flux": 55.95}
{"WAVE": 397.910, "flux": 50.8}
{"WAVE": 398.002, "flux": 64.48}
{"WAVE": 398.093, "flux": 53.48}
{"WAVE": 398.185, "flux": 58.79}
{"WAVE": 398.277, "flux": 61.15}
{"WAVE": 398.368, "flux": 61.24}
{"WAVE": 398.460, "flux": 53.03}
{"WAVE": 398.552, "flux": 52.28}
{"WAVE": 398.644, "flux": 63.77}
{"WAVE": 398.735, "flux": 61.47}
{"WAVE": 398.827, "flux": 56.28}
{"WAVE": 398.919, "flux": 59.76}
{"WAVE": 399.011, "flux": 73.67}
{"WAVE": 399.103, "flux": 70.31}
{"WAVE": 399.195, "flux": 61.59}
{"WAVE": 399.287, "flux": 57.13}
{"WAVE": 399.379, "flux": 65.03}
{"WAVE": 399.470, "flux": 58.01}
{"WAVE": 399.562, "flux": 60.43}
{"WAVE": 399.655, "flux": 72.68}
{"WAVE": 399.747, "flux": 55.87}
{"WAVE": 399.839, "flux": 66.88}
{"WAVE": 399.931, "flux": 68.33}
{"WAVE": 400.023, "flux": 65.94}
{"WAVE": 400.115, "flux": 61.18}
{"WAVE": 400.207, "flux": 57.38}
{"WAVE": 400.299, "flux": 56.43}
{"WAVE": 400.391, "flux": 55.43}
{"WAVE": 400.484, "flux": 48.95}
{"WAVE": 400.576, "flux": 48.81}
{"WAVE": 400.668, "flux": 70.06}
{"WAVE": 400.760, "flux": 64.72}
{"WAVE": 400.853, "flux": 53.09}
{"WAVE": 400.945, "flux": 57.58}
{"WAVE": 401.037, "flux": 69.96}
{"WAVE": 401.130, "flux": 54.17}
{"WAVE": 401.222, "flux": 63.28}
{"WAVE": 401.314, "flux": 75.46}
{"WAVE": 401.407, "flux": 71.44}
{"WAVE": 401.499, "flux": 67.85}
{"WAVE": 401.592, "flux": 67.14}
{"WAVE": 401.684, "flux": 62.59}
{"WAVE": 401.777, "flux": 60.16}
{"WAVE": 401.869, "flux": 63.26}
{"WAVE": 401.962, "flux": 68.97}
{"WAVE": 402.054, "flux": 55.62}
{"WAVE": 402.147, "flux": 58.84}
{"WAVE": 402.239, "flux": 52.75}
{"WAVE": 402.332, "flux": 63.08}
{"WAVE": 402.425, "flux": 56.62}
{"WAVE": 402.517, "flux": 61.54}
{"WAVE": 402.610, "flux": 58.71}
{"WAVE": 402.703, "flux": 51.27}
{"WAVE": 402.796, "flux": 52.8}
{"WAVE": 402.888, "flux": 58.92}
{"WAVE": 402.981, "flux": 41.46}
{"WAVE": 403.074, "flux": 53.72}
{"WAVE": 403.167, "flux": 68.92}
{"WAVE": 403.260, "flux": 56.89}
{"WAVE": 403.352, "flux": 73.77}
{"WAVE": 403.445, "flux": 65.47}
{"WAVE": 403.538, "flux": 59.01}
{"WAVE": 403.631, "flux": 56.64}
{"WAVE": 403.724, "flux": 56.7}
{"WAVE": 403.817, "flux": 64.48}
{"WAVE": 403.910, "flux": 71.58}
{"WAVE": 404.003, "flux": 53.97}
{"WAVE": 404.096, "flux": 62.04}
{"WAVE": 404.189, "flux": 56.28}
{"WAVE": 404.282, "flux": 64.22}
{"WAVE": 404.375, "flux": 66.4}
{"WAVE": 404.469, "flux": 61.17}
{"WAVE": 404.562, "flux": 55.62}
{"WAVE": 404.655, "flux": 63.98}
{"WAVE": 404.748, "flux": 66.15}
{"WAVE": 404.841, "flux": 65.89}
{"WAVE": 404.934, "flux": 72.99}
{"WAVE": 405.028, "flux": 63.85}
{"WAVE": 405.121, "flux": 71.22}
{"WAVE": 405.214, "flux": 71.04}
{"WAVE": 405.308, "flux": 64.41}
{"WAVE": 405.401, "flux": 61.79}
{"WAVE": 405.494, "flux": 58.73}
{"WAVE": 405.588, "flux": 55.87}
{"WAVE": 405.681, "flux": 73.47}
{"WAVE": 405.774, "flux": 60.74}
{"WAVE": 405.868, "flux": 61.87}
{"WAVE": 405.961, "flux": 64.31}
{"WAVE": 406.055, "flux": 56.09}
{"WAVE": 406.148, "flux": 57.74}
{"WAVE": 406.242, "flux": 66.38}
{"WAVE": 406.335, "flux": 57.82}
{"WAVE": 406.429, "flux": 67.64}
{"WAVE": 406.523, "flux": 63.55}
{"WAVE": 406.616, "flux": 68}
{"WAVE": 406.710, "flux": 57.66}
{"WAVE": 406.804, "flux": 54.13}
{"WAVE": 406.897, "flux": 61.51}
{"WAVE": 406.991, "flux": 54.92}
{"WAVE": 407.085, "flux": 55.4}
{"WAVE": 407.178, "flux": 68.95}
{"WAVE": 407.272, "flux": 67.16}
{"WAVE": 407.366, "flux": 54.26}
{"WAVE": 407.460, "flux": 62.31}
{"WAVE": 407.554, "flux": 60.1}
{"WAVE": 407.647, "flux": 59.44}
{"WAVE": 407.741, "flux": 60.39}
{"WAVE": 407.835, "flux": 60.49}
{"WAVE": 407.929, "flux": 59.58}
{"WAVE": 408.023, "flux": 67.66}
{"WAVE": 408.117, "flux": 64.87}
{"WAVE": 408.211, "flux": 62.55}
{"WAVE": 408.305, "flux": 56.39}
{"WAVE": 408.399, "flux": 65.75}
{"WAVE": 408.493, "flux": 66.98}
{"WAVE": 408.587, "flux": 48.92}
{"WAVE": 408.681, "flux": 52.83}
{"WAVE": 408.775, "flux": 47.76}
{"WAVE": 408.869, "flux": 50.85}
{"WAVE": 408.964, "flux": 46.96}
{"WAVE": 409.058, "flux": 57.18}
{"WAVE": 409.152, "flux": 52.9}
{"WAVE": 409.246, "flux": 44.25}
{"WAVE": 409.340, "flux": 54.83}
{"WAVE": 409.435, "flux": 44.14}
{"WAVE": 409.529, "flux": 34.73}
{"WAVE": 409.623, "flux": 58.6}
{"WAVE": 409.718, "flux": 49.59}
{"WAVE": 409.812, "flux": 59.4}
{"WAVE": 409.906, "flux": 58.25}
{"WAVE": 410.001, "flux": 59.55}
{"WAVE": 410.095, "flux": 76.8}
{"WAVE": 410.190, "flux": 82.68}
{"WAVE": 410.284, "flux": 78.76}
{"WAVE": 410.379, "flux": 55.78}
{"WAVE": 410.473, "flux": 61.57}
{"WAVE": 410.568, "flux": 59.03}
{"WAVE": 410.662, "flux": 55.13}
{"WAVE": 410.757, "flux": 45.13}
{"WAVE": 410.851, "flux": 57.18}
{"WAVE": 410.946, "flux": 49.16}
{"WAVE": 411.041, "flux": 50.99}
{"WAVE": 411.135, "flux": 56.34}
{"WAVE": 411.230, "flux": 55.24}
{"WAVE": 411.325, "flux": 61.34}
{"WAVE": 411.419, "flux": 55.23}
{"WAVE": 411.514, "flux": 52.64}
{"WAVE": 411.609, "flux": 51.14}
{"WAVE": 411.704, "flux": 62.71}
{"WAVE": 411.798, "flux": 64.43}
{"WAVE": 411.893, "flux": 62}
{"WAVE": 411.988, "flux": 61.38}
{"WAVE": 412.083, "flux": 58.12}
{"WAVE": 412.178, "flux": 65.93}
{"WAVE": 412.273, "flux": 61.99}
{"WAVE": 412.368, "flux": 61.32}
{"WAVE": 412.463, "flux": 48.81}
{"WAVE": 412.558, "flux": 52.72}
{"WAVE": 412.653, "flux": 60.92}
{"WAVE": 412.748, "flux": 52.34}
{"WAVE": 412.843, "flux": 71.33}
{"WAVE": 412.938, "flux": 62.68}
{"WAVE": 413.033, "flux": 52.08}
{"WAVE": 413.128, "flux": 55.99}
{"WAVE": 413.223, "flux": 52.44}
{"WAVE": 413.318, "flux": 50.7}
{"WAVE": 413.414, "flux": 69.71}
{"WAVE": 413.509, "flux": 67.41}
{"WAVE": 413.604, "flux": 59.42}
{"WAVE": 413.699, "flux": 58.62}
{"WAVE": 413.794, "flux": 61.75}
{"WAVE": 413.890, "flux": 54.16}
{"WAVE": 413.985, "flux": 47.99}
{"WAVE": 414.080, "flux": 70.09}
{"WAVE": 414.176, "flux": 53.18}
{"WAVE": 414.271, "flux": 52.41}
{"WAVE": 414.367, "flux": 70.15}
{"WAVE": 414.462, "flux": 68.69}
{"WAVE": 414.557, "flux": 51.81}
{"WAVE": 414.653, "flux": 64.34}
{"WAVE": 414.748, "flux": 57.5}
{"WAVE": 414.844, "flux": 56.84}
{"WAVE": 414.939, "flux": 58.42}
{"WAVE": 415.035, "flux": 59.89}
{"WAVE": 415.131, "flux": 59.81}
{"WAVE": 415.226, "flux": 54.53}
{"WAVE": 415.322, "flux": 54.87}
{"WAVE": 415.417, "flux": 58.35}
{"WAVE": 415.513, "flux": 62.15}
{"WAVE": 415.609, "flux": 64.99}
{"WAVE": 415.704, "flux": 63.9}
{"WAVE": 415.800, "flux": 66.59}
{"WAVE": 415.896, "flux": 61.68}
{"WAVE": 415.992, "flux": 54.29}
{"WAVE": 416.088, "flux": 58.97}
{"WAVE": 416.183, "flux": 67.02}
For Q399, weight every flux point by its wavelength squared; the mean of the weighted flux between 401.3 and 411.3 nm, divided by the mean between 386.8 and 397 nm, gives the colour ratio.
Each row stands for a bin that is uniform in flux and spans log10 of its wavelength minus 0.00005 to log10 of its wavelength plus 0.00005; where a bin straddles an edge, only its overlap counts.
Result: 1.17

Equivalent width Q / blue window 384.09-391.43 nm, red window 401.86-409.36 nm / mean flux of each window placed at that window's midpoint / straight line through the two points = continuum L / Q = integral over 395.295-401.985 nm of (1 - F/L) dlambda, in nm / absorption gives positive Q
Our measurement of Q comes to 0.25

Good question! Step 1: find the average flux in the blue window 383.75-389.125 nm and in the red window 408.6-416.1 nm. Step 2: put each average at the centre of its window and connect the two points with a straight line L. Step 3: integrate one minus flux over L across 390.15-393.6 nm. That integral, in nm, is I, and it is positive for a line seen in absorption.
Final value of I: 0.23 nm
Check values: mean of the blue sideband 58.5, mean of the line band 54.5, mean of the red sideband 57.9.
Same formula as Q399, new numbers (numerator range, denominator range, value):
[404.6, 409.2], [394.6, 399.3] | 1.17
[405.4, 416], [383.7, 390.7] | 1.15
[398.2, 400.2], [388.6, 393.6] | 1.17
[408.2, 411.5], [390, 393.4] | 1.12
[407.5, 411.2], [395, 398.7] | 1.16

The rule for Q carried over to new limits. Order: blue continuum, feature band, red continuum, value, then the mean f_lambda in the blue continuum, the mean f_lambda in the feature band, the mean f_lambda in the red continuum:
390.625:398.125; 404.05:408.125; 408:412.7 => -0.44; 53.7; 62.4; 57.3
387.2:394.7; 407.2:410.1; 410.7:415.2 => 0.04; 55.1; 56.8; 58.2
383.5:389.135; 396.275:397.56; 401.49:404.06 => 0.24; 58.3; 48.5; 60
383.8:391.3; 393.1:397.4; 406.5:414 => 0.40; 57.8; 52.4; 58.2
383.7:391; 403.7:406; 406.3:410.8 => -0.20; 57.7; 63.6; 58.6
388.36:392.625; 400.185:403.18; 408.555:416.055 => -0.15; 55.8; 59.6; 57.8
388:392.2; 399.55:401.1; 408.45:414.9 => -0.11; 55.7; 60.7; 57.6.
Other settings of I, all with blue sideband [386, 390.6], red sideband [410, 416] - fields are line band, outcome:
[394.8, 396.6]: 0.20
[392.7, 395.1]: 0.21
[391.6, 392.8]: 0.09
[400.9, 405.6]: -0.21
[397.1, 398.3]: 0.09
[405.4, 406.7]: -0.07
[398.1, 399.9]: -0.07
